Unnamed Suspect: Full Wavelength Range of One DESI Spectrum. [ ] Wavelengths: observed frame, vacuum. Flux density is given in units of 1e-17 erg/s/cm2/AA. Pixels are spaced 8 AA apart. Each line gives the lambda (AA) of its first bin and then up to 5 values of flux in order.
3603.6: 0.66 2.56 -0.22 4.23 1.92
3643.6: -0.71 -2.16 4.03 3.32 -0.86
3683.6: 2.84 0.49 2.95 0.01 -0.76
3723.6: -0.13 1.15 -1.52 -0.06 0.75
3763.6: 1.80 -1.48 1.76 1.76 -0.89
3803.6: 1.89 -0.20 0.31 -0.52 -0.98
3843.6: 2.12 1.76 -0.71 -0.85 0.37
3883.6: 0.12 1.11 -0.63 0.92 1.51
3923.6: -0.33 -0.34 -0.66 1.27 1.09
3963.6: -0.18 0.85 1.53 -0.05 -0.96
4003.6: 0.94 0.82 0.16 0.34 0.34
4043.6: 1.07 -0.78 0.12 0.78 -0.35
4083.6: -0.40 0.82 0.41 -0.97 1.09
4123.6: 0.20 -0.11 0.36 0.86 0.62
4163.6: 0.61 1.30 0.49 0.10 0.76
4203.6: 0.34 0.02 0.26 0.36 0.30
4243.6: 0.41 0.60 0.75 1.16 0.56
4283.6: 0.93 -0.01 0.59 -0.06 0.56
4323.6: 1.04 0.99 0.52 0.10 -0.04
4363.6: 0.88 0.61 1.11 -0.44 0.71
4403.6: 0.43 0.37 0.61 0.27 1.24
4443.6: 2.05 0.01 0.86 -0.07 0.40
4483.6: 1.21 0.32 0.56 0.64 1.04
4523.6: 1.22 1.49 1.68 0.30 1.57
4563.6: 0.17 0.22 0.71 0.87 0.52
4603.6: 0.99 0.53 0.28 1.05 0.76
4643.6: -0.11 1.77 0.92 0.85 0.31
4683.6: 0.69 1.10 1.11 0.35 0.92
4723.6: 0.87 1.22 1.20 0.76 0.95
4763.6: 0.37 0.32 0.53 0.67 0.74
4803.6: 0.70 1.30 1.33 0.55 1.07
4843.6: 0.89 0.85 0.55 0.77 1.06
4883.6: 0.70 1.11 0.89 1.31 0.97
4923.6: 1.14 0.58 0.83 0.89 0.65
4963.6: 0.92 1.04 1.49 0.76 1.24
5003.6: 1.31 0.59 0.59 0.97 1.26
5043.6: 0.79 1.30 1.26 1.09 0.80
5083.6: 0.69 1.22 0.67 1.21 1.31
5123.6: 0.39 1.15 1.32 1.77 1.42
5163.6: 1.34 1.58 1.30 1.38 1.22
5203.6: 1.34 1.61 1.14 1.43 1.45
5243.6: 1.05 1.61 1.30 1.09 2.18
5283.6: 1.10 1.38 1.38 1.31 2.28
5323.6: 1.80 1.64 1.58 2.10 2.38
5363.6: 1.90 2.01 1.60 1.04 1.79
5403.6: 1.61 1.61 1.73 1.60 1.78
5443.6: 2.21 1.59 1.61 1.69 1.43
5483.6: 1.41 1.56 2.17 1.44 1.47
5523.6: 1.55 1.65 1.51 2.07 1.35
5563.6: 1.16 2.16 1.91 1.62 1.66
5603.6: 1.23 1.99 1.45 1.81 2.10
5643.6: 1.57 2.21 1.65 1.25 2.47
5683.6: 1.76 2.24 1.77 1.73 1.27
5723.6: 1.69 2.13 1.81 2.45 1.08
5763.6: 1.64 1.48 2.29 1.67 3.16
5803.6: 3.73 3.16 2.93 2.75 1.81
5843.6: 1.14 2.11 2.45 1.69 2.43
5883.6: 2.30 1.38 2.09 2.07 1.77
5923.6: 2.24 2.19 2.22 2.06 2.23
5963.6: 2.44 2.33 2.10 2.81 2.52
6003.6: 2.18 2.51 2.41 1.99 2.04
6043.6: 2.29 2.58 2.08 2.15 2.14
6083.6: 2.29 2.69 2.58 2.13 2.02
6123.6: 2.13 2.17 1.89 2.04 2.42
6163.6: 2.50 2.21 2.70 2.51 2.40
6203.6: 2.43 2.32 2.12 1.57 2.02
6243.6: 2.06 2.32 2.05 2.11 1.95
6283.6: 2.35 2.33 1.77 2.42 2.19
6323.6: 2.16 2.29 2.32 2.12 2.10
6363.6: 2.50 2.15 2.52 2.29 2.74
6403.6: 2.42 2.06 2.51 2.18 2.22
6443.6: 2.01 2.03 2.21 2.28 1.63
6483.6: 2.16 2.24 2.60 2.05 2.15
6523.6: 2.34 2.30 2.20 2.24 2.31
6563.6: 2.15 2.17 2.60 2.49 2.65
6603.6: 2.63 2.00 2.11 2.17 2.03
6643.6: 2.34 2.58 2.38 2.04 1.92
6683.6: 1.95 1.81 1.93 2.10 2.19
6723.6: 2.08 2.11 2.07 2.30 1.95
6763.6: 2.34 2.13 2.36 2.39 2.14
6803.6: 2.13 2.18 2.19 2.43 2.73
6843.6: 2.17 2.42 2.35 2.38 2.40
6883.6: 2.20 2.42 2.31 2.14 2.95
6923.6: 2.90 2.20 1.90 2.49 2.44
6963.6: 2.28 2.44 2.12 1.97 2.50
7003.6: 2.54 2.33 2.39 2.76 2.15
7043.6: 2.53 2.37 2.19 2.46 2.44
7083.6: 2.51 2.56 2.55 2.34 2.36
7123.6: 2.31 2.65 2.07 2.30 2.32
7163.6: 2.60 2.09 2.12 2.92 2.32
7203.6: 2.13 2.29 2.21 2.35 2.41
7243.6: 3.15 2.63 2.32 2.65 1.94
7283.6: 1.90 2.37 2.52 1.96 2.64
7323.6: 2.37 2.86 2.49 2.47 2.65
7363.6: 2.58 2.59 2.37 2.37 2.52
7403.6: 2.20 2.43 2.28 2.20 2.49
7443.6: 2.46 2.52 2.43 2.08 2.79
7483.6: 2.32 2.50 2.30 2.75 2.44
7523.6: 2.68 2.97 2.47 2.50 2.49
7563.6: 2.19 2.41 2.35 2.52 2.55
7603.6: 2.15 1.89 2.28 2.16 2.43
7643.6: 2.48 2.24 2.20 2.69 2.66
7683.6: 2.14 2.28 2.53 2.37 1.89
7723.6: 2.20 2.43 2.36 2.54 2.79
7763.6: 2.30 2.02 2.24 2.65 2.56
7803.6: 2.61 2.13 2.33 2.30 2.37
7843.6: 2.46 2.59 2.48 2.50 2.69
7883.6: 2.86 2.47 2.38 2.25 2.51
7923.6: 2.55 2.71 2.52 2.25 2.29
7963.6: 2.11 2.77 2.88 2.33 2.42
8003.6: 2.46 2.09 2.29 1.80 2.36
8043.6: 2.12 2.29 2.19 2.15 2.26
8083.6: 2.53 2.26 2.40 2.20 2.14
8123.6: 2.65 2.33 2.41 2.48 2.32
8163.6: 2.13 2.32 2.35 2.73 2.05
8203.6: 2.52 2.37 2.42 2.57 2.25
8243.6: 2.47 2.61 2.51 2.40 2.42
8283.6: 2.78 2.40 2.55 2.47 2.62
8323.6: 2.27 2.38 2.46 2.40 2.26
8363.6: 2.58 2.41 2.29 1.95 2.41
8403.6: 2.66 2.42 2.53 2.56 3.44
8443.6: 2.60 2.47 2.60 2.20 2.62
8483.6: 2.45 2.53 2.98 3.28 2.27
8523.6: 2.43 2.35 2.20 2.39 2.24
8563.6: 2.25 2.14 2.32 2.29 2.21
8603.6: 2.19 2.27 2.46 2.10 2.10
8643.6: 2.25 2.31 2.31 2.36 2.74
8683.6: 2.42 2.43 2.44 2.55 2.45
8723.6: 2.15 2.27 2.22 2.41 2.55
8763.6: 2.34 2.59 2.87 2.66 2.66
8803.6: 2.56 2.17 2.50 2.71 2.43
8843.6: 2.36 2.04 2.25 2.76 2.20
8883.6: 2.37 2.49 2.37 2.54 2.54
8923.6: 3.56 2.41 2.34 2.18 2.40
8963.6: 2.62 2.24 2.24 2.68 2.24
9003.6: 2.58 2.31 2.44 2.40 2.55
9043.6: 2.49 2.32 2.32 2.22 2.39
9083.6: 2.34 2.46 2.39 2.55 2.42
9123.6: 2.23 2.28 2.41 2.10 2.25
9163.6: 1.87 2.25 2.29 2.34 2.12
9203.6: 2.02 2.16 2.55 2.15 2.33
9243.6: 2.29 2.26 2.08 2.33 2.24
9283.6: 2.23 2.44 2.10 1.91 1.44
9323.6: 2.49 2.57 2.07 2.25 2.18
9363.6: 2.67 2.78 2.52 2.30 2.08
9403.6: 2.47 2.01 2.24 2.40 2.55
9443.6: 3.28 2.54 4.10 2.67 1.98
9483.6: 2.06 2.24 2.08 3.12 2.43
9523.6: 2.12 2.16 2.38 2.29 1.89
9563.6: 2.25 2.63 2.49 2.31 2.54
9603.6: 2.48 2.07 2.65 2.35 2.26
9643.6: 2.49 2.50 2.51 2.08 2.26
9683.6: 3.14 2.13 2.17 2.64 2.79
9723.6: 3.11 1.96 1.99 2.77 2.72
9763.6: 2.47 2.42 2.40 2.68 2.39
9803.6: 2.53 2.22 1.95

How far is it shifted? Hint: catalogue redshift 0.291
